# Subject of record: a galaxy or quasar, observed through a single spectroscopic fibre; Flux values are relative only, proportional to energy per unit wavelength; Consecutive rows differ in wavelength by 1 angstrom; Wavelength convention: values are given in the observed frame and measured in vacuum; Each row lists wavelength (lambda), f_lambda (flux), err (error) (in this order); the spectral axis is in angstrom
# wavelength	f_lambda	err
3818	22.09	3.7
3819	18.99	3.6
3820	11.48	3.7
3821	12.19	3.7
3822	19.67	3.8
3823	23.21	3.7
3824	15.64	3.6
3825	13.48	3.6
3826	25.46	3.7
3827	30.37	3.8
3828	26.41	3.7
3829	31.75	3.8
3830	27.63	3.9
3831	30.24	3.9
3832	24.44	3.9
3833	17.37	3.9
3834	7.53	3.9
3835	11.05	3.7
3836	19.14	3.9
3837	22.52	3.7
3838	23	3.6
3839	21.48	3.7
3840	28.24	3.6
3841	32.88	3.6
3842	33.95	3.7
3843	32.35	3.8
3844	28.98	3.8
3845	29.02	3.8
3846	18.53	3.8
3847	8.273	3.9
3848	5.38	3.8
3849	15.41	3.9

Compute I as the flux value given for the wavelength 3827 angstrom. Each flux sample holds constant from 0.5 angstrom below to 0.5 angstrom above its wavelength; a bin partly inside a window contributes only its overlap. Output 30.37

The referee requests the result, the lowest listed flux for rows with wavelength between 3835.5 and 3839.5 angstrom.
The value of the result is 19.14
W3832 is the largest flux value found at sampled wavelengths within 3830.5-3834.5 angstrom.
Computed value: 30.24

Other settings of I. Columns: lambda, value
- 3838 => 23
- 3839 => 21.48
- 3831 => 30.24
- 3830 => 27.63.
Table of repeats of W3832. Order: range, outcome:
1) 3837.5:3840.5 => 28.24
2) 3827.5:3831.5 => 31.75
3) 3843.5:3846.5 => 29.02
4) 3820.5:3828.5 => 30.37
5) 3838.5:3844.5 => 33.95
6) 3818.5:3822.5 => 19.67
